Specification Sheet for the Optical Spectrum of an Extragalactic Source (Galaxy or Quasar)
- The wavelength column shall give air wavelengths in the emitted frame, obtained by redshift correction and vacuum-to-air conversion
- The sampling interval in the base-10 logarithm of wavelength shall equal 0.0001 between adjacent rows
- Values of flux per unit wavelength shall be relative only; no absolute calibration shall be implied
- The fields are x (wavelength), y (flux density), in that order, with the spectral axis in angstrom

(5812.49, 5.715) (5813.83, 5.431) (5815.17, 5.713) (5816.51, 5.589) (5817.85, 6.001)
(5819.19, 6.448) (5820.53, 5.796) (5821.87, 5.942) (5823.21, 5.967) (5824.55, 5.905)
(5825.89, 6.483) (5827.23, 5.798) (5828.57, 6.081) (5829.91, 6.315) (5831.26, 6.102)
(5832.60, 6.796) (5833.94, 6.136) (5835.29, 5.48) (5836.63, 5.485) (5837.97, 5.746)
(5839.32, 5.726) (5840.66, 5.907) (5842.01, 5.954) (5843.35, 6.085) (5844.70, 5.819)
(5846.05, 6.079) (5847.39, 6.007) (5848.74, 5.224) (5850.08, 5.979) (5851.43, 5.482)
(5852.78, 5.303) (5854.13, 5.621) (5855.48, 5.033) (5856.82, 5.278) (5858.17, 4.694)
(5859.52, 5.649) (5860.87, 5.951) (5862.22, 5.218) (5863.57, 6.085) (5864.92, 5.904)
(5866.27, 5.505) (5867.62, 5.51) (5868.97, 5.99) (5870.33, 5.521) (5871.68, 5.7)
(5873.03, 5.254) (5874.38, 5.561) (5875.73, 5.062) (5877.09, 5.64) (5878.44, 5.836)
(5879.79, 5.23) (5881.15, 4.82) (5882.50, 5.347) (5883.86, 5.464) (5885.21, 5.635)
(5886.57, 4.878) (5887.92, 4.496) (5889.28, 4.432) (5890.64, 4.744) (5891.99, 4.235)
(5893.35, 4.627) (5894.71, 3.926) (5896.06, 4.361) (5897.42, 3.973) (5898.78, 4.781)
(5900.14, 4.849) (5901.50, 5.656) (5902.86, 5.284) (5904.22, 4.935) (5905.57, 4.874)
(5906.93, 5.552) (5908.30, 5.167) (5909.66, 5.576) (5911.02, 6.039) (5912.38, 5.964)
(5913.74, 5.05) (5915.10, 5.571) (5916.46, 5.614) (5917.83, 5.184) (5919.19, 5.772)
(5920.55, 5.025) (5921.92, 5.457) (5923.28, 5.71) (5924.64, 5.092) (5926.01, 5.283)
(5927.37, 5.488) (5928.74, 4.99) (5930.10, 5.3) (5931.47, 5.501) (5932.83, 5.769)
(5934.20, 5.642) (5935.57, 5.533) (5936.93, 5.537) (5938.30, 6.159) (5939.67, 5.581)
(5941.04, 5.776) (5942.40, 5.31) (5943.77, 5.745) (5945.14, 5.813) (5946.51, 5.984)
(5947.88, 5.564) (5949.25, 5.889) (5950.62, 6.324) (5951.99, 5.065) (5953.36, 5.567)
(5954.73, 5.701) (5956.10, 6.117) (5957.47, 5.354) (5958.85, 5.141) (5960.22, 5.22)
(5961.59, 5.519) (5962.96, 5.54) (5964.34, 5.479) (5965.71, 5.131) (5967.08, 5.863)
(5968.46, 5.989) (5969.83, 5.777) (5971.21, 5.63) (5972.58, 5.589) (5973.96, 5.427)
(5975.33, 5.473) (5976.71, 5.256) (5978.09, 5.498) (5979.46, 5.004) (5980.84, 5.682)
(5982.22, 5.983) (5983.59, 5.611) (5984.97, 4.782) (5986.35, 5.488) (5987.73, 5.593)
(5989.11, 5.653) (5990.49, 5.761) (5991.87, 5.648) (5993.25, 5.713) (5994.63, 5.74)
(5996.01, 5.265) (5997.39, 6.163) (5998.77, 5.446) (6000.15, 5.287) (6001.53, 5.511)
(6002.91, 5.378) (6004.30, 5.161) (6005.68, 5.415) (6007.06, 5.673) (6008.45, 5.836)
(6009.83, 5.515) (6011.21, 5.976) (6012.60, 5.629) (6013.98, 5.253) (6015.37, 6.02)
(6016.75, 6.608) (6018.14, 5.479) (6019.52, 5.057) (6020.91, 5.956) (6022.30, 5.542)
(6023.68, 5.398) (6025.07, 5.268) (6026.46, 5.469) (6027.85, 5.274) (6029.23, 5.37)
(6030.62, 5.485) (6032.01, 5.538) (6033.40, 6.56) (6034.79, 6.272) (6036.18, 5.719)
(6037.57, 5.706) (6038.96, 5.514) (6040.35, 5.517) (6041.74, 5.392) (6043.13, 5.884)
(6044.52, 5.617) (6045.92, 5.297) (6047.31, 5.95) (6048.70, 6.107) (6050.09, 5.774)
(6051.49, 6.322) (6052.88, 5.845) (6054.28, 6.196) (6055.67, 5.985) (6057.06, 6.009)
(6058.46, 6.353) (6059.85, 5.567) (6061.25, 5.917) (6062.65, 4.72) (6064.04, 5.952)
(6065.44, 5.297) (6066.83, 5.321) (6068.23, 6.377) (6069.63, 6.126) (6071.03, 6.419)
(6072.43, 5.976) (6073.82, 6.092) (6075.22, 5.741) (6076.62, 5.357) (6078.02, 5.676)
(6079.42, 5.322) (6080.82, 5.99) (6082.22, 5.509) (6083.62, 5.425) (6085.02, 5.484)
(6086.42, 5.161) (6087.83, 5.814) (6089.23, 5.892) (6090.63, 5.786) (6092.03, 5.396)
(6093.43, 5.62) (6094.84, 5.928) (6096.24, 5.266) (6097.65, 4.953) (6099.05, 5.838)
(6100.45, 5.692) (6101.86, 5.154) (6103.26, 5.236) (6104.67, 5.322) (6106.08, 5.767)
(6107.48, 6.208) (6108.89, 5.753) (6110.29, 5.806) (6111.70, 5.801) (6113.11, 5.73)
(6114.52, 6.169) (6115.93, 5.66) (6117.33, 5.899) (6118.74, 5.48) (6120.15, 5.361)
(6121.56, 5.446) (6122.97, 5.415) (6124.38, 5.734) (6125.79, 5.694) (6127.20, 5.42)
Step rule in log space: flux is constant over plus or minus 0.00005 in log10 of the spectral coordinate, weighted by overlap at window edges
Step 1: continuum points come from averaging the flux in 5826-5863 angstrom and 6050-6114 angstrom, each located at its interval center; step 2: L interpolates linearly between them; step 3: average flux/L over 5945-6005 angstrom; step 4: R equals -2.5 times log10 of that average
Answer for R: 0.03 mag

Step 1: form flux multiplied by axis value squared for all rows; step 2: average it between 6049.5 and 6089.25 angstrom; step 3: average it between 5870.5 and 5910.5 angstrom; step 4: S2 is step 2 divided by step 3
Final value 1.22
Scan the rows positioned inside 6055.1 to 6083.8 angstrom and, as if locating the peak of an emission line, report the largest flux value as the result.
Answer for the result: 6.419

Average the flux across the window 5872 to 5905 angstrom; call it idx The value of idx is 4.97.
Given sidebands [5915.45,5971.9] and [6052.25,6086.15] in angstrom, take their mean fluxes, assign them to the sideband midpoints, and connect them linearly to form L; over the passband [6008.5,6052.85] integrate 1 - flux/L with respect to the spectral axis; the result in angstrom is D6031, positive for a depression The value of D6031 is 0.1 angstrom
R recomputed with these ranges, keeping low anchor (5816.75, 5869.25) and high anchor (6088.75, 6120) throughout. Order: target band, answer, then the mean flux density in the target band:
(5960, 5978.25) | 0.04 mag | 5.54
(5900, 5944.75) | 0.06 mag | 5.46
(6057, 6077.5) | -0.03 mag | 5.81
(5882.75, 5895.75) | 0.22 mag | 4.73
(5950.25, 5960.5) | 0.04 mag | 5.55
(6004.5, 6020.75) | 0.01 mag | 5.67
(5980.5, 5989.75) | 0.04 mag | 5.53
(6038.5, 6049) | 0.01 mag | 5.65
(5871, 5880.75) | 0.06 mag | 5.45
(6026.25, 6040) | 0.00 mag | 5.7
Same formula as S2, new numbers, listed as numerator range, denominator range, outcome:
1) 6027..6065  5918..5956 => 1.07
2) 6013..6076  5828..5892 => 1.10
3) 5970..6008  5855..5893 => 1.08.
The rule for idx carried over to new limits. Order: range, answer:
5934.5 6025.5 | 5.59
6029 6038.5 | 5.82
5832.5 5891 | 5.52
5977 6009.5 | 5.53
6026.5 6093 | 5.74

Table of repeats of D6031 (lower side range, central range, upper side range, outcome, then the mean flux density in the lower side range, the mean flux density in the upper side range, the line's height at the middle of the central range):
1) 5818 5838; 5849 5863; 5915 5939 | 1.1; 6.04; 5.48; 5.88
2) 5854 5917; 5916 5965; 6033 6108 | -1.6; 5.23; 5.72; 5.38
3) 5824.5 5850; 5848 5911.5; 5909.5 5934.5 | 5.4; 5.96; 5.47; 5.71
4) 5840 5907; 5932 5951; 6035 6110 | -1.1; 5.3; 5.71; 5.44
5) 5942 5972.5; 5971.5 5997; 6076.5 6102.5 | 0.4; 5.63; 5.54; 5.61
